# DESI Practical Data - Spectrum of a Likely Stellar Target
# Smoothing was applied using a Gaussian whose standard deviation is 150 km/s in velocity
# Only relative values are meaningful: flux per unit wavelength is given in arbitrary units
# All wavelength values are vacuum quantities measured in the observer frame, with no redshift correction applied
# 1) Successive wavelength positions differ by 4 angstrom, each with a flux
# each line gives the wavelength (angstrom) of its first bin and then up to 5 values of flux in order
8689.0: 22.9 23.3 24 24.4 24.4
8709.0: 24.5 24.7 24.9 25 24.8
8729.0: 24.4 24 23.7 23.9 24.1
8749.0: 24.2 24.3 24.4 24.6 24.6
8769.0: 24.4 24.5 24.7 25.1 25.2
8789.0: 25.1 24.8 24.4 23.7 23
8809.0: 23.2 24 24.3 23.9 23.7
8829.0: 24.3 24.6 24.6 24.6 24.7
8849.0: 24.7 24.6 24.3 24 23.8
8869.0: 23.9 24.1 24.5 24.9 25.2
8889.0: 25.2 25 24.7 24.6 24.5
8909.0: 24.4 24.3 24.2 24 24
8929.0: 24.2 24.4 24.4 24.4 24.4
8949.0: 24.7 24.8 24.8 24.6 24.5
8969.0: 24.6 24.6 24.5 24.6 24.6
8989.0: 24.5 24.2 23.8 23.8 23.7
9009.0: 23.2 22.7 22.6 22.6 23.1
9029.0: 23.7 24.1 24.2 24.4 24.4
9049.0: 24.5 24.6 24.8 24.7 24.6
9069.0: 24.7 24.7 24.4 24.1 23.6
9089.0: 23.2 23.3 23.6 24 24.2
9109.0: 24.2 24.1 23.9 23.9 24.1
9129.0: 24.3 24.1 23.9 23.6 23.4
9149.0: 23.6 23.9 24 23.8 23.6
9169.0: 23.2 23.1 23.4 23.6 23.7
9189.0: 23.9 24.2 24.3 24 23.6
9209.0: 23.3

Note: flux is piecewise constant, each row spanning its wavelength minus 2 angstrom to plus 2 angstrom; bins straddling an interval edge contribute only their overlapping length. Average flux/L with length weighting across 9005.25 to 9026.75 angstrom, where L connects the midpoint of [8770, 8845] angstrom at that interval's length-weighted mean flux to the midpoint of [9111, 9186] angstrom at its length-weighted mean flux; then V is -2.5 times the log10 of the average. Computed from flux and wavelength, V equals 0.05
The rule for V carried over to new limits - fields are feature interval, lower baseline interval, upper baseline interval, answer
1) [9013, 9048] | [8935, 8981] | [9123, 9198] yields 0.03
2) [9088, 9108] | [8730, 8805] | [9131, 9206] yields 0.01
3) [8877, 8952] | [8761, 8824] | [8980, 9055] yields -0.02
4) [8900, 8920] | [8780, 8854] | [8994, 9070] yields -0.01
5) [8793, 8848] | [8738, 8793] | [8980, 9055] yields 0.01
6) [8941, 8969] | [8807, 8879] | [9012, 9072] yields -0.02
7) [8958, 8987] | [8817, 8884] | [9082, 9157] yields -0.02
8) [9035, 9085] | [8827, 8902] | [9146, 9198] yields -0.02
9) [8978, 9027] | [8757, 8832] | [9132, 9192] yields 0.01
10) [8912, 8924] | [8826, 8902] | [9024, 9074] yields 0.02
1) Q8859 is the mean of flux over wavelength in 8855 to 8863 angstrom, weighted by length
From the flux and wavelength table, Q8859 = 24.1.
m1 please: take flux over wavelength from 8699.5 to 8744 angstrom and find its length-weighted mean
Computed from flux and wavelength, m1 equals 24.4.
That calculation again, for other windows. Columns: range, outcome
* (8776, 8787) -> 25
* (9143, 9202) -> 23.7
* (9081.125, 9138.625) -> 23.9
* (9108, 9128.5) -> 24.1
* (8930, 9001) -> 24.5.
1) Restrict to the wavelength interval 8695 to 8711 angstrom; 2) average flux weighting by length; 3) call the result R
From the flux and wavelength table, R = 24.3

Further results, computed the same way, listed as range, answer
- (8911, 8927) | 24.1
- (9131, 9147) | 23.8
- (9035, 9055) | 24.4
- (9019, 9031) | 23.1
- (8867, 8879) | 24.2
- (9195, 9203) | 24.1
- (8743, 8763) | 24.3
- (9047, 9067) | 24.6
